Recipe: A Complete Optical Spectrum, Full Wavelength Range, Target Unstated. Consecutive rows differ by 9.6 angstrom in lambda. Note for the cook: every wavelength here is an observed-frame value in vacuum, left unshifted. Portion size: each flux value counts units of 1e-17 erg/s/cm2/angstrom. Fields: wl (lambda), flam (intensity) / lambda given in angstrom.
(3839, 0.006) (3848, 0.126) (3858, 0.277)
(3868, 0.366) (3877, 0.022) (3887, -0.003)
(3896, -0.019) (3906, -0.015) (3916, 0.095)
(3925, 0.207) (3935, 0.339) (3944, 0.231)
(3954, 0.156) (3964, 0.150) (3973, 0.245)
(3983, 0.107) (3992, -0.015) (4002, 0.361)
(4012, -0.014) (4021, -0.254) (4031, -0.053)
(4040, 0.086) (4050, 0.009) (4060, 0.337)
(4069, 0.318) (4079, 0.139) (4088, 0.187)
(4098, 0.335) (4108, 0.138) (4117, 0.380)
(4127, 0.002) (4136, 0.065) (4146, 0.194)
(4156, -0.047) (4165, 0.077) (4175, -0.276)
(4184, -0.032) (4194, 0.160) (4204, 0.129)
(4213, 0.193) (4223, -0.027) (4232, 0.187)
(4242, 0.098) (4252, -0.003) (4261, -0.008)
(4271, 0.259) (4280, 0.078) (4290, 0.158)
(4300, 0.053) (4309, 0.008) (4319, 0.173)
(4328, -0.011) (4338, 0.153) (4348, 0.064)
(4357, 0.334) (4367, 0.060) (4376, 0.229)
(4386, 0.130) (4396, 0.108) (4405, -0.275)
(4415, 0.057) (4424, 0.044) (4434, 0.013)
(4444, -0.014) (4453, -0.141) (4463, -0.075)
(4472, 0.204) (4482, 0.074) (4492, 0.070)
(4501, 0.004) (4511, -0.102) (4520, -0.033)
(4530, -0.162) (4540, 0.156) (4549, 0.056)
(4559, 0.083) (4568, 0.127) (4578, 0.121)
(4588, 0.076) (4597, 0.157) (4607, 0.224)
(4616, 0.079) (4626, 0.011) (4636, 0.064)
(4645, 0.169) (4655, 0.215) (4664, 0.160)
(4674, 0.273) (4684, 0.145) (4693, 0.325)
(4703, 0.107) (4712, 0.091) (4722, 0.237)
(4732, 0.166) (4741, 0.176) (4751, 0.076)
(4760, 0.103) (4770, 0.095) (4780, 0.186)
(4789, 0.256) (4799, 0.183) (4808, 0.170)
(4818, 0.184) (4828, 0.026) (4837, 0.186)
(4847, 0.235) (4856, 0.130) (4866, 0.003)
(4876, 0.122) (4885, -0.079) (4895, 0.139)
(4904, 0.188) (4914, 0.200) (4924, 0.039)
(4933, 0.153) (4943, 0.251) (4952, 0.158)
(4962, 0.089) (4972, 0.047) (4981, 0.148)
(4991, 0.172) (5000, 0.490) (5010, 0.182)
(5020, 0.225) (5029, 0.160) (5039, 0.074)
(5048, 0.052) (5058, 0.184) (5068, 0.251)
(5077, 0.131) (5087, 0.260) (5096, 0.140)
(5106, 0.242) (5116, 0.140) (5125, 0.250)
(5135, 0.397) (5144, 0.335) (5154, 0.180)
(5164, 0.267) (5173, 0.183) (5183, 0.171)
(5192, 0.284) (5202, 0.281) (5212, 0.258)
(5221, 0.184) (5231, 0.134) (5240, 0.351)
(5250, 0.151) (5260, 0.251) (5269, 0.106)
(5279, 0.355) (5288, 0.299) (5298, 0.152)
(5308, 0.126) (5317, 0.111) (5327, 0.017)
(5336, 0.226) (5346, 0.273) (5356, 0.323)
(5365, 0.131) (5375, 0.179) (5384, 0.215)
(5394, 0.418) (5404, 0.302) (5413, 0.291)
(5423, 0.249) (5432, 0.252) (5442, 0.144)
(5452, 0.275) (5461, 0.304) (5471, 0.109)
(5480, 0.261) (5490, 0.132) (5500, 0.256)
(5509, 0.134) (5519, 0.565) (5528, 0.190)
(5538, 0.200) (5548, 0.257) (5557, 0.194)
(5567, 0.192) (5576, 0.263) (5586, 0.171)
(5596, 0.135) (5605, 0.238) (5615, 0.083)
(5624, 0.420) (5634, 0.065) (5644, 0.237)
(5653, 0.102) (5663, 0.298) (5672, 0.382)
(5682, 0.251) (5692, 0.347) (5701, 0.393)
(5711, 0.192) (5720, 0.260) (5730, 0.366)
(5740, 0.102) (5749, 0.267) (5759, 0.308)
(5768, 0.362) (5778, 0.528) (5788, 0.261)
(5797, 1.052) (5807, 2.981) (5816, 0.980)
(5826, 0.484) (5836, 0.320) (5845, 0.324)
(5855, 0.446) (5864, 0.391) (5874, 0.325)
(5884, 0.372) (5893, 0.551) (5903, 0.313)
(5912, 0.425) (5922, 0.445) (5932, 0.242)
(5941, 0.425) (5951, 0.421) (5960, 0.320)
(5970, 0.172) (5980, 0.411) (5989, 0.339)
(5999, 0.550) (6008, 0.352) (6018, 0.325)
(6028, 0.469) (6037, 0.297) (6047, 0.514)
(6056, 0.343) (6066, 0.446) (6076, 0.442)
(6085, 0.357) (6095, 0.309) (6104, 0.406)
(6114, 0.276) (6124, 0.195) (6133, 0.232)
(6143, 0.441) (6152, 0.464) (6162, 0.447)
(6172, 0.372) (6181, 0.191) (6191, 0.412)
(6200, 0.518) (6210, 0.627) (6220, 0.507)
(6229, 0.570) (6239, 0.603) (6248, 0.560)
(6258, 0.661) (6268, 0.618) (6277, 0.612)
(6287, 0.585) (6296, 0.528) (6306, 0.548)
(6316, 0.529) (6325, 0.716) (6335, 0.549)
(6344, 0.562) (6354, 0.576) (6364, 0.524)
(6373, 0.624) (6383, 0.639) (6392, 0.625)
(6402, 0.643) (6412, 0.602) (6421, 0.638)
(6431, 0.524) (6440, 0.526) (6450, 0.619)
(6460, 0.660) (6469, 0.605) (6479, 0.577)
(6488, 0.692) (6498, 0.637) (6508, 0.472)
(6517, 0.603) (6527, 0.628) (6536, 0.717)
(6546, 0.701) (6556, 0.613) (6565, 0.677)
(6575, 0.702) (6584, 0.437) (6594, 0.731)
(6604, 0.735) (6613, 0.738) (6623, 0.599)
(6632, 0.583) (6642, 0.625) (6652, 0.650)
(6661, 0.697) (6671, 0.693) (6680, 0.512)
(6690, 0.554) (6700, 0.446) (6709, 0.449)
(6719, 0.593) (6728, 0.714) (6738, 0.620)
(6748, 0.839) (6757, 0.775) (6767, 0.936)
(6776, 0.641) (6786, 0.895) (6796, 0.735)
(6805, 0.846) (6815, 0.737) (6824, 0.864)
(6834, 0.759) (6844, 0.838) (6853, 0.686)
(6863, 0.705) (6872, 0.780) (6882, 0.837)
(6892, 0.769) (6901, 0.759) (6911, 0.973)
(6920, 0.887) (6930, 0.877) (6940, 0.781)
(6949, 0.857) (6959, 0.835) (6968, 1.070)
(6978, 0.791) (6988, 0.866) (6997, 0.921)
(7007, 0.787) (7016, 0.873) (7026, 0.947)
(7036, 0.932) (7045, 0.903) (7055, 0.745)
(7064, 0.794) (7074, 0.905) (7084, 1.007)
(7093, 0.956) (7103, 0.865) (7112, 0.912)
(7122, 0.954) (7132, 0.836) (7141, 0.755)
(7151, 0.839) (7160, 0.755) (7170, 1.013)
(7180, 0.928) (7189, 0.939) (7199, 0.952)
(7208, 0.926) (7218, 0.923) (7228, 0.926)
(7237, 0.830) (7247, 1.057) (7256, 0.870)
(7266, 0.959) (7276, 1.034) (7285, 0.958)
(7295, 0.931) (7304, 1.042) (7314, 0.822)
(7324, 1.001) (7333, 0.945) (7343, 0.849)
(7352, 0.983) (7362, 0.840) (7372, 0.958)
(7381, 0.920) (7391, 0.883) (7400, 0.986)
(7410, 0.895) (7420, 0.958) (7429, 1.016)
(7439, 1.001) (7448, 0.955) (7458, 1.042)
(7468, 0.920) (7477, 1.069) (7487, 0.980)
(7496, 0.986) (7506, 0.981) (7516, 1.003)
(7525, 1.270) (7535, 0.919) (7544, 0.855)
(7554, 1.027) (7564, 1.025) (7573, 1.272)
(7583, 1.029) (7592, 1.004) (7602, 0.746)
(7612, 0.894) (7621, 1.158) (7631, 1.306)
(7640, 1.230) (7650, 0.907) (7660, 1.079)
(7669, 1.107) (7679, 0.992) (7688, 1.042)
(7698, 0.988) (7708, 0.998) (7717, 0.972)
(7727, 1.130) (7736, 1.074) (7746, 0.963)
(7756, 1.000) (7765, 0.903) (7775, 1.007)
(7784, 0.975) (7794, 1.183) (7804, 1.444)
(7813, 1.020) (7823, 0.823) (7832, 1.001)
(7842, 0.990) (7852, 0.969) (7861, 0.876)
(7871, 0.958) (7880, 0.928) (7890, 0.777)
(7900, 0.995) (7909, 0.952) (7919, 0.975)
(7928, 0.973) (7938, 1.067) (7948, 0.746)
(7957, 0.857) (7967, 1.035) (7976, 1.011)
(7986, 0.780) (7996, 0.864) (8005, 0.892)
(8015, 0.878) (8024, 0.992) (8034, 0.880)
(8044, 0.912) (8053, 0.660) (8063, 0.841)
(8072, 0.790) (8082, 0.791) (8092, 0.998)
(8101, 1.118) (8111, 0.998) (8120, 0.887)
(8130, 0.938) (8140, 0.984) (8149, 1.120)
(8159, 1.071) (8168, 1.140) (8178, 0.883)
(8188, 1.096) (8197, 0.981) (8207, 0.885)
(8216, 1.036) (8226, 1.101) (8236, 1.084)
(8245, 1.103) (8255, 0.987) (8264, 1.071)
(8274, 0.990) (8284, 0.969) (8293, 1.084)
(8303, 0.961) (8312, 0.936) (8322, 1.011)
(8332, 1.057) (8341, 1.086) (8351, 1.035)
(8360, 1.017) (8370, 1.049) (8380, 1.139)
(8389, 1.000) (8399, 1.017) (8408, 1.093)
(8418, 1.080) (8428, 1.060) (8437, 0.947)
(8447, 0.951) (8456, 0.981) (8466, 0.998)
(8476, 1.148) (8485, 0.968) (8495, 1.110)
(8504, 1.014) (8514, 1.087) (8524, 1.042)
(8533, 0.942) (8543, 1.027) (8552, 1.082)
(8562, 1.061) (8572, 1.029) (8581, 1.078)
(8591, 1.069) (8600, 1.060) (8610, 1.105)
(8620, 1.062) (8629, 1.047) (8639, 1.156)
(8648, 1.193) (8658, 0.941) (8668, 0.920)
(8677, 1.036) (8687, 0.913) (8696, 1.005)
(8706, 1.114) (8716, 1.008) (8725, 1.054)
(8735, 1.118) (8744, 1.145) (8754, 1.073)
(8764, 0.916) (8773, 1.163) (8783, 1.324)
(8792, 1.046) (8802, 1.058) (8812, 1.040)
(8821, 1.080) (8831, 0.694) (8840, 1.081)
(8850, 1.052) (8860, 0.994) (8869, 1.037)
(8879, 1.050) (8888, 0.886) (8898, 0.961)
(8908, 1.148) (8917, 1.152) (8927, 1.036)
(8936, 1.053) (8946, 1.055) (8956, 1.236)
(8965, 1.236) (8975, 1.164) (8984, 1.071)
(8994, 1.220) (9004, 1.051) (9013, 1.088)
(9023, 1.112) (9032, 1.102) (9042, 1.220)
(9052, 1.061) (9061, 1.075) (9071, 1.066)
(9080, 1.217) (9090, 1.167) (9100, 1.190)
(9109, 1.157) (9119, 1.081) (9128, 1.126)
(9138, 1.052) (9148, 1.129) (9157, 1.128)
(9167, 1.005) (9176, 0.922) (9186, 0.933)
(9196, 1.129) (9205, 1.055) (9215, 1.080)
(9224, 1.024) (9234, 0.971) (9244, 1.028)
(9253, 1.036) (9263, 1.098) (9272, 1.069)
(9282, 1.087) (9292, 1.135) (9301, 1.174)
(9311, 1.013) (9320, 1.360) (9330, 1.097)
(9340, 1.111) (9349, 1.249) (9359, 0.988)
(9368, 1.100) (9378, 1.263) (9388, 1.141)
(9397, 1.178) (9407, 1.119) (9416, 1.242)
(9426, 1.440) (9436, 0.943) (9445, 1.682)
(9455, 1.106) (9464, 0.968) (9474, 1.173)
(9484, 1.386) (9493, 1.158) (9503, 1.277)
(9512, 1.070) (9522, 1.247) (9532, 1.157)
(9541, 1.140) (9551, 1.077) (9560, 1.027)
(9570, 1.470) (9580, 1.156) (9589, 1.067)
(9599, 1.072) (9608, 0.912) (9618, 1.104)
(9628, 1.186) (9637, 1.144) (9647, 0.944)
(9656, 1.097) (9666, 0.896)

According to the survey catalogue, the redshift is 0.558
